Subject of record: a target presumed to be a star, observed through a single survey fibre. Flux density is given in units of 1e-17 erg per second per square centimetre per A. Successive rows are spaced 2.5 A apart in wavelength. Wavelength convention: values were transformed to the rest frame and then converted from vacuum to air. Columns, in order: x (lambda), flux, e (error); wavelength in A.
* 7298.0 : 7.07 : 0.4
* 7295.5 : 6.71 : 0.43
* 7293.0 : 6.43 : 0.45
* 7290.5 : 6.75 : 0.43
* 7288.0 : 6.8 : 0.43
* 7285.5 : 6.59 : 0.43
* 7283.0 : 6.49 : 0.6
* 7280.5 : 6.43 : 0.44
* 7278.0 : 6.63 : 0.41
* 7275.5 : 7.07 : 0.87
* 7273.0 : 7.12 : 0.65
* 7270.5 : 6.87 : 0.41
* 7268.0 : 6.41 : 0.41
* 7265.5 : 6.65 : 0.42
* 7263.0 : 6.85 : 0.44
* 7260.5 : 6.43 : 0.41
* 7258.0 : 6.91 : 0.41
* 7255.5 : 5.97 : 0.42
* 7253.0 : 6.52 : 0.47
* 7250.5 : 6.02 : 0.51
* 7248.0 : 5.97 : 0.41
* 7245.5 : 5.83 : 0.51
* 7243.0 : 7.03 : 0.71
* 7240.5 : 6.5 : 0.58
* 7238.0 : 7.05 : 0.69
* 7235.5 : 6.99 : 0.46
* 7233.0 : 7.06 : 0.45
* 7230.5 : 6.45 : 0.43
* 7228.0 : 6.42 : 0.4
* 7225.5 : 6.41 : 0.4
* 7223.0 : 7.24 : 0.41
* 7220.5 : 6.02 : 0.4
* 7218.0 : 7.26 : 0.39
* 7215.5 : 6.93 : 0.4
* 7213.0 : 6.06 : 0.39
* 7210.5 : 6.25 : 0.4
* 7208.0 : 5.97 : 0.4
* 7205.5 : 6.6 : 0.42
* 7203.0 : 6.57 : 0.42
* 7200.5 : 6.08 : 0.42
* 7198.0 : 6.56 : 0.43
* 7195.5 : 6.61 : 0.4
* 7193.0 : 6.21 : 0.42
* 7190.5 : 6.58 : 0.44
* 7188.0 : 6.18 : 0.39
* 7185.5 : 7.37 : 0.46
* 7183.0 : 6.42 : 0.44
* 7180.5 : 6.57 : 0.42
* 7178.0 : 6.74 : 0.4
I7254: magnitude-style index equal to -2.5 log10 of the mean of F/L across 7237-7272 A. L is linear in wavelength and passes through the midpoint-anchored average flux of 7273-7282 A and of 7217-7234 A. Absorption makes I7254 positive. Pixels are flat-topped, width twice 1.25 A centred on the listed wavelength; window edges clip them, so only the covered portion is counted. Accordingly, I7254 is 0.04 mag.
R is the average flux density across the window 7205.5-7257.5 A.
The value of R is 6.51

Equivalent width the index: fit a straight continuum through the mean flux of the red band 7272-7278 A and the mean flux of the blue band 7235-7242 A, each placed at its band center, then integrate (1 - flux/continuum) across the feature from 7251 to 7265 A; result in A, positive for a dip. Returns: 0.8 A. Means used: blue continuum 6.84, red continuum 7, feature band 6.51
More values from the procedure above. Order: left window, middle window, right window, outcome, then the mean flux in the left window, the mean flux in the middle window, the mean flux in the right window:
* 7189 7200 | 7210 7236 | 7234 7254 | -0.67 A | 6.45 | 6.65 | 6.5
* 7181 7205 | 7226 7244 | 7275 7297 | -0.53 A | 6.51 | 6.77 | 6.65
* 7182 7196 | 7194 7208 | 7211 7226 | 0.34 A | 6.56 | 6.43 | 6.65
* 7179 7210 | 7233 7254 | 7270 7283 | 0.44 A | 6.47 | 6.52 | 6.79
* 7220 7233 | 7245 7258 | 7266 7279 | 1.08 A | 6.59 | 6.16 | 6.81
